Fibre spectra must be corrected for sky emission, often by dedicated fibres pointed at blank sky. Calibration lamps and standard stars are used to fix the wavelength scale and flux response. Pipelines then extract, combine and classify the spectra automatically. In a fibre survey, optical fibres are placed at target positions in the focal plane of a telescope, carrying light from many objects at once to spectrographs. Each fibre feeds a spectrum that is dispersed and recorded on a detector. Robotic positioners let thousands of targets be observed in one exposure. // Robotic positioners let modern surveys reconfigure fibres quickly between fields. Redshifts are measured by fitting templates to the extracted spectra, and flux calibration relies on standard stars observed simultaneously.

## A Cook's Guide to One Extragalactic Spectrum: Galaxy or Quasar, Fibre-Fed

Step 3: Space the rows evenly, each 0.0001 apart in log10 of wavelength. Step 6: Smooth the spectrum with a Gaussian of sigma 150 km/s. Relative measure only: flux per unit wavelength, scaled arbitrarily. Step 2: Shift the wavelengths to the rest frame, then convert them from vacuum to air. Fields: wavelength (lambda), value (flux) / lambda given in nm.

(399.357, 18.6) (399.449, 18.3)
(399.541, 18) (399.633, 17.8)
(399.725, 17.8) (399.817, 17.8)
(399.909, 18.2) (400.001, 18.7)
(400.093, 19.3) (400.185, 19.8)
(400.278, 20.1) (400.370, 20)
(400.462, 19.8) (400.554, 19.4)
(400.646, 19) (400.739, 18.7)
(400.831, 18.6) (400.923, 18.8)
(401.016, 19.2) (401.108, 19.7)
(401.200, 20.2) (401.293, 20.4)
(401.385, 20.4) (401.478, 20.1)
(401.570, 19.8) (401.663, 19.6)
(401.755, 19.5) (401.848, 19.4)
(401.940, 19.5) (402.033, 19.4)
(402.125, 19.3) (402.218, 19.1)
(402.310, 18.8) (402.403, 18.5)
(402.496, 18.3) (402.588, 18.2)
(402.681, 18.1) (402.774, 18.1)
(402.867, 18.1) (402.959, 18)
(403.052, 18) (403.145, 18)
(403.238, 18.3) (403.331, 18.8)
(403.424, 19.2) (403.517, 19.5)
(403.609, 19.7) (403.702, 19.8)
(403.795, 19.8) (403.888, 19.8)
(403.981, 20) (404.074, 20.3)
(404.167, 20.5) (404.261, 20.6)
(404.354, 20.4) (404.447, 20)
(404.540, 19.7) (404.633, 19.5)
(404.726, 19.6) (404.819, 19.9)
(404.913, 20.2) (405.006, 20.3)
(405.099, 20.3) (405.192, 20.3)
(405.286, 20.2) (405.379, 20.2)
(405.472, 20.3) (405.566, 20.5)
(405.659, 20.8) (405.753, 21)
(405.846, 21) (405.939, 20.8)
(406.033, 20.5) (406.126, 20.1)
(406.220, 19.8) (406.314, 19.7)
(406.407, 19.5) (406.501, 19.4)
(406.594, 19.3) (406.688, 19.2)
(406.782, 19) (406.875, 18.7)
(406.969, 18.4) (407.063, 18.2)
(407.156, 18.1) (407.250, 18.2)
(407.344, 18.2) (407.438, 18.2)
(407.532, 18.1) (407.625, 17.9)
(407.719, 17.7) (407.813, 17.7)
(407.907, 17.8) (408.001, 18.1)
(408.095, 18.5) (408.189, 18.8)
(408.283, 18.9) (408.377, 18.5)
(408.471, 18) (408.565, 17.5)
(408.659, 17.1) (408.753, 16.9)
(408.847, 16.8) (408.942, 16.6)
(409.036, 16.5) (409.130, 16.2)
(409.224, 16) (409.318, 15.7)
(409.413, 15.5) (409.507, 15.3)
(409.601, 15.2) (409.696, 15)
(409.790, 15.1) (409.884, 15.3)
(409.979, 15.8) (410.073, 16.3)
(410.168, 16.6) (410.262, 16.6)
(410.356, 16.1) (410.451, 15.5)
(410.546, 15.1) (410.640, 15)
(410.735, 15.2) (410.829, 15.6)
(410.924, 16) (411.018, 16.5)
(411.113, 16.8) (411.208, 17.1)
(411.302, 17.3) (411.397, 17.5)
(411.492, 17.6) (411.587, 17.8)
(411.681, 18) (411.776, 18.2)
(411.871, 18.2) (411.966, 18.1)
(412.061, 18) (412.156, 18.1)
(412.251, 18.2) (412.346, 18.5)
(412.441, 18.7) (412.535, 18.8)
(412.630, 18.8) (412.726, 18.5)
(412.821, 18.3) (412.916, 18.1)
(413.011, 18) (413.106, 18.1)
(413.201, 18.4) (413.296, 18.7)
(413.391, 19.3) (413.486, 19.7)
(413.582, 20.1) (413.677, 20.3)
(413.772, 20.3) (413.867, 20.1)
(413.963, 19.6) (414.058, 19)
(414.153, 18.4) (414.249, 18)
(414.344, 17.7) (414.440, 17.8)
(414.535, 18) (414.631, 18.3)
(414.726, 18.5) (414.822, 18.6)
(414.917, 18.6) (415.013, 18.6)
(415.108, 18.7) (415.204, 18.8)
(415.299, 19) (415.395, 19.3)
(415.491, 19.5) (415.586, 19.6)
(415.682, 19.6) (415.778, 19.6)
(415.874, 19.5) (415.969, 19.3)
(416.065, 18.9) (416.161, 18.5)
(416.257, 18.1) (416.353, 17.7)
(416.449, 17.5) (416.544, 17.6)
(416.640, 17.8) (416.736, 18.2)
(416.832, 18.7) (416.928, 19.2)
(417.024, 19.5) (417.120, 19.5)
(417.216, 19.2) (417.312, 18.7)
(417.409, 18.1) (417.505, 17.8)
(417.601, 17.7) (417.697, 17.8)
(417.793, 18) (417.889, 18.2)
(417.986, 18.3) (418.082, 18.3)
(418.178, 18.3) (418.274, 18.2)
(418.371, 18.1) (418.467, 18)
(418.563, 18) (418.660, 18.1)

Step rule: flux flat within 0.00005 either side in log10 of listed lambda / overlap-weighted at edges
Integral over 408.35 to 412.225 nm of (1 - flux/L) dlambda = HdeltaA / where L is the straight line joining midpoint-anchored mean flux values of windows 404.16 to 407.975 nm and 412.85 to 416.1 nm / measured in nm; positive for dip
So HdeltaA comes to 0.53 nm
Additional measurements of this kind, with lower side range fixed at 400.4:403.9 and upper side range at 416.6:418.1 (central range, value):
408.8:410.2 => 0.22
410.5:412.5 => 0.16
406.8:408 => 0.05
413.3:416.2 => -0.08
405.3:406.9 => -0.09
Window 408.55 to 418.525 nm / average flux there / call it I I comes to 17.9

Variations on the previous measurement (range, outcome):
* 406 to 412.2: 17.4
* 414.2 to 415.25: 18.3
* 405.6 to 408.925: 18.7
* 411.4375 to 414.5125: 18.6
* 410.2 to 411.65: 16.4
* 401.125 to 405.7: 19.5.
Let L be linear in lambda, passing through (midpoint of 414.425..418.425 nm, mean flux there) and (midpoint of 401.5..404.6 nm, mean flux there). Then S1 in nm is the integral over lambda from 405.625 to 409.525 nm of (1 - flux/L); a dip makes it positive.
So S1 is 0.14 nm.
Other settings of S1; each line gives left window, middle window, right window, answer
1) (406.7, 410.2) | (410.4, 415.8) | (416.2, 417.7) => -0.110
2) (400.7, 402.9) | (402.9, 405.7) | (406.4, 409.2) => -0.158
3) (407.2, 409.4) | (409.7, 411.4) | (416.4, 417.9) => 0.165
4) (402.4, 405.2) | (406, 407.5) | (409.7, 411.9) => -0.072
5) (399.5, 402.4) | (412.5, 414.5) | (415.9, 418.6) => -0.033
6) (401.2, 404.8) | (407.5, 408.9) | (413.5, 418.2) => 0.088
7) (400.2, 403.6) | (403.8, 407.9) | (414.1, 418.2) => -0.131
